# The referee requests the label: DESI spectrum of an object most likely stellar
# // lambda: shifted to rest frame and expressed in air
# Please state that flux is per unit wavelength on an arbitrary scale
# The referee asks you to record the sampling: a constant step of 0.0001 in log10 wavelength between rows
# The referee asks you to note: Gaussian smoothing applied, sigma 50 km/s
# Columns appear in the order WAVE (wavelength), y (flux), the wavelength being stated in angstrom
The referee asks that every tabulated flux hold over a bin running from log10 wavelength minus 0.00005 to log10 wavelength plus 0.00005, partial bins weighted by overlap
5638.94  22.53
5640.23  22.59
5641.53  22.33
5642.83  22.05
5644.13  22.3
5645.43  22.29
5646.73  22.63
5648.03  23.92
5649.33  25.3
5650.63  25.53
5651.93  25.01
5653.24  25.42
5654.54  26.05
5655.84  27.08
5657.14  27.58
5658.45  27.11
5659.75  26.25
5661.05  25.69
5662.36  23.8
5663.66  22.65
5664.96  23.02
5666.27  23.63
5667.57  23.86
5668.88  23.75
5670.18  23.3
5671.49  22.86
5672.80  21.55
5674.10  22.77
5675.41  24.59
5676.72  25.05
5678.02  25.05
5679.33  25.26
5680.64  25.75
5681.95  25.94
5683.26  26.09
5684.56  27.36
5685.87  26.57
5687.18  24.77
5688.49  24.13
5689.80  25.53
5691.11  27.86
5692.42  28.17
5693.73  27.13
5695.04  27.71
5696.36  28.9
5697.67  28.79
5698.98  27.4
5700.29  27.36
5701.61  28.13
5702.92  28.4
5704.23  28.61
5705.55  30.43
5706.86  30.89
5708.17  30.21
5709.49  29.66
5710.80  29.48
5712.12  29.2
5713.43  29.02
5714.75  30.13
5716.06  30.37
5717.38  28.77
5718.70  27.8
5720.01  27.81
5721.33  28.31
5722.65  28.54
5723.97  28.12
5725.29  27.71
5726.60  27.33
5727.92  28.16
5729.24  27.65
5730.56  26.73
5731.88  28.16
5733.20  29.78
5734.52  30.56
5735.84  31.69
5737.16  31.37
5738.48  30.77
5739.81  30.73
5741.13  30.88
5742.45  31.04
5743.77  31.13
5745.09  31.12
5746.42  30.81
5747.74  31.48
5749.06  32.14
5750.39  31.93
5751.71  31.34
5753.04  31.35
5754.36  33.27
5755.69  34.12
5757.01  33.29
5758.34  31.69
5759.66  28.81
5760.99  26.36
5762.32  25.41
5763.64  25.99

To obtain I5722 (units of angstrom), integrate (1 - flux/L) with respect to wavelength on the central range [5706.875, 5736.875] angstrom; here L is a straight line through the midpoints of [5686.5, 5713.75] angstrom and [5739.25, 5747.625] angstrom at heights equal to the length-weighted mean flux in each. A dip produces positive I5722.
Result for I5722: 0.6 angstrom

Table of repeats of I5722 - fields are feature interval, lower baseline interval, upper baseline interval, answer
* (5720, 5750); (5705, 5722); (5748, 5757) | 1.3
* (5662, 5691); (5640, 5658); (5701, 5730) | 1.9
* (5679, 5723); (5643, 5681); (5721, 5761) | -1.1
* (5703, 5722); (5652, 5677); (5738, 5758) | -0.5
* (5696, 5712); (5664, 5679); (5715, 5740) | -1.4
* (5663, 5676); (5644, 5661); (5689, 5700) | 1.5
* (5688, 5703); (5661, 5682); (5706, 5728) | -0.5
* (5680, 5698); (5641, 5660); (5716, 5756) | 0.2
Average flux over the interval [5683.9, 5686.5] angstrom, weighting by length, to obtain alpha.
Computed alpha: 27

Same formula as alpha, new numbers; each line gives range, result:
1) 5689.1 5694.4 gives 27.2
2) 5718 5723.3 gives 28.1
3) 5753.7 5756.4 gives 33.7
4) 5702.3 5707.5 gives 29.6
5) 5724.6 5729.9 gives 27.7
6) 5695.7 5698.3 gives 28.8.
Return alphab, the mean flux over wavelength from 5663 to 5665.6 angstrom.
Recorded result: 22.9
